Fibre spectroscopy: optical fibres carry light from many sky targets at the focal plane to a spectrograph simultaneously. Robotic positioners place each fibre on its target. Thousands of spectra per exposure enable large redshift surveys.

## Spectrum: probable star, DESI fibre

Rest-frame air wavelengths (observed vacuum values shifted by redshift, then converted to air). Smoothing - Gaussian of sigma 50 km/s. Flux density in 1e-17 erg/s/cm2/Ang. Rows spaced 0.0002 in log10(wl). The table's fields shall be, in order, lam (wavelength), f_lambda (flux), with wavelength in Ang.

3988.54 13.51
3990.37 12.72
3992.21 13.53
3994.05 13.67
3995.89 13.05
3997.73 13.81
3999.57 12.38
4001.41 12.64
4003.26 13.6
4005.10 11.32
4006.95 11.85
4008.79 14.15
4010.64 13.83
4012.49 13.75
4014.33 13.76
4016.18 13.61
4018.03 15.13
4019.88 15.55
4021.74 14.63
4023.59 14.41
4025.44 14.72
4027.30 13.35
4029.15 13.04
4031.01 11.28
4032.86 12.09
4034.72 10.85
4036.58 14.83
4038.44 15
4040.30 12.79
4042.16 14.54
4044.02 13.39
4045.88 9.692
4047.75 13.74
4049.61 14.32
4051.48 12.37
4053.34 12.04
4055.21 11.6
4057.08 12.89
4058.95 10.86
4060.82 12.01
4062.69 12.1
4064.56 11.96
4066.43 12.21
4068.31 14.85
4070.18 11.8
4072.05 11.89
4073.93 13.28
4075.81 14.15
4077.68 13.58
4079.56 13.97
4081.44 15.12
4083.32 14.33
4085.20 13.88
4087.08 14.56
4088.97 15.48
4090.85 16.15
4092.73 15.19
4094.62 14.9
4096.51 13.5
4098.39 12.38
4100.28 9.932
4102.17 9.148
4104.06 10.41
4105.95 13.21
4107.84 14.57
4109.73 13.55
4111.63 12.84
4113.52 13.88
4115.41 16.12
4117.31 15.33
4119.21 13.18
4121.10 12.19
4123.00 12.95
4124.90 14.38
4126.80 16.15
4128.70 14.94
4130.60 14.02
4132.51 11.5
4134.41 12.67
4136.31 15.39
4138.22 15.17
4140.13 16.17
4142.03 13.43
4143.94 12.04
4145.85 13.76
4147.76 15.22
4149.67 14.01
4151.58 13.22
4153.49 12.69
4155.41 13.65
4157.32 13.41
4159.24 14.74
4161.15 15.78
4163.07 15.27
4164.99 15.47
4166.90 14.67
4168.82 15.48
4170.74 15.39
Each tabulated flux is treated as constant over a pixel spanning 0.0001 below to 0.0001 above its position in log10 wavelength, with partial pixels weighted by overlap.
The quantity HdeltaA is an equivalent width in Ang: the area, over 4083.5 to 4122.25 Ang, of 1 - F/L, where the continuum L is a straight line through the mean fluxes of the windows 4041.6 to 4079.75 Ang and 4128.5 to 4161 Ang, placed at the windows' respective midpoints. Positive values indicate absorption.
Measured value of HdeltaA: -0.7 Ang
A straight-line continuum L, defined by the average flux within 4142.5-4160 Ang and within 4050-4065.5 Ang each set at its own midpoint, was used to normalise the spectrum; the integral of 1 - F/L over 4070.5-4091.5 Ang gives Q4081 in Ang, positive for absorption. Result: -2.8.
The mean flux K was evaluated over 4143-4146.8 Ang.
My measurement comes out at 12.9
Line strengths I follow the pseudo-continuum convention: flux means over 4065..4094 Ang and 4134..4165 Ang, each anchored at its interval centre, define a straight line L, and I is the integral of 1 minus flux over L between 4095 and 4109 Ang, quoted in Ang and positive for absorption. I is 2.0 Ang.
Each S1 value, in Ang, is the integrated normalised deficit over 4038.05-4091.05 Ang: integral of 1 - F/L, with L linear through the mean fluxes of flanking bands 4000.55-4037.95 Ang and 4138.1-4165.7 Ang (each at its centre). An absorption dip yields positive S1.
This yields 2.0 Ang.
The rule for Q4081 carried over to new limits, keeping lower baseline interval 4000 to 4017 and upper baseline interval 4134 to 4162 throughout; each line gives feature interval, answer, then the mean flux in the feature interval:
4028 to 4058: 1.34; 12.8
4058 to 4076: 1.47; 12.4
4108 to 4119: -0.32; 14.3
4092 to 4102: 0.68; 12.8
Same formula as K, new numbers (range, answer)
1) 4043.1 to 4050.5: 12.8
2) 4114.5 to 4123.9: 13.9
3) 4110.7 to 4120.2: 14.3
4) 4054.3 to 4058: 12.2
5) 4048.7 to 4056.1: 12.6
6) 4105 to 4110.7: 13.8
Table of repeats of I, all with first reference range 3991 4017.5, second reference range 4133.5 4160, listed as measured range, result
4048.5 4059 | 0.8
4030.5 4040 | 0.4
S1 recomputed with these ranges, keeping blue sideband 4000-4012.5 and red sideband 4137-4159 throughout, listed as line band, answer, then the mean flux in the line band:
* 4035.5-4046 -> -0.36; 13.6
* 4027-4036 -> 0.67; 12.1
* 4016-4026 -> -1.31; 14.8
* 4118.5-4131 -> -0.20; 14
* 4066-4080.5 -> 0.17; 13.3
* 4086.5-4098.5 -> -1.07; 14.7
